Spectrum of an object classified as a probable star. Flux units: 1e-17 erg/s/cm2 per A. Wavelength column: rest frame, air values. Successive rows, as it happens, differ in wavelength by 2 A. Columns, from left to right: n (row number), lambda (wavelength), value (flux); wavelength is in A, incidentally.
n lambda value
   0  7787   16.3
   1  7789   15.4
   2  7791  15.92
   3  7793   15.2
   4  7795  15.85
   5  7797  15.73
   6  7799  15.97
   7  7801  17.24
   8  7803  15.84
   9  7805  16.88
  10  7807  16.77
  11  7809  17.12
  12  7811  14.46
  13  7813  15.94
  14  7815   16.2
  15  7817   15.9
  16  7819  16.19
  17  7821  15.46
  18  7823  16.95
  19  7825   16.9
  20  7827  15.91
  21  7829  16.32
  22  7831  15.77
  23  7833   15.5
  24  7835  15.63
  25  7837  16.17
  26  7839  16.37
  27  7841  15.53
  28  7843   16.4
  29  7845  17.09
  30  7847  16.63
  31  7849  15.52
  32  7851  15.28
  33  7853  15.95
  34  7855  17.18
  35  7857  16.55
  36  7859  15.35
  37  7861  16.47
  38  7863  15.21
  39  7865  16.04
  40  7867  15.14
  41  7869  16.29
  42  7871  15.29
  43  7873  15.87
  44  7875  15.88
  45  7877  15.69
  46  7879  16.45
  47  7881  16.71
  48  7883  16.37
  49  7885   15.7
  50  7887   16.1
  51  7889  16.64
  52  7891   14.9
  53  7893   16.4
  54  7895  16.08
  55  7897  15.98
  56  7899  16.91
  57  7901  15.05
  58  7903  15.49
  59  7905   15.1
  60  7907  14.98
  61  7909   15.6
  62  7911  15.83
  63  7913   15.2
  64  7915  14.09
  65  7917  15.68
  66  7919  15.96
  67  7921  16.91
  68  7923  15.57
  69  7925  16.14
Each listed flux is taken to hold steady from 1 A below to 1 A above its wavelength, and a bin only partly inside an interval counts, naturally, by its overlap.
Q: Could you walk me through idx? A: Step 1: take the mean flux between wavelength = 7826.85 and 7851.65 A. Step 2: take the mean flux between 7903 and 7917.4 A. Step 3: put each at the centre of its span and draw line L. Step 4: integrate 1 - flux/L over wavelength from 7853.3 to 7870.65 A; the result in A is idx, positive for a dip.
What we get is -0.3 A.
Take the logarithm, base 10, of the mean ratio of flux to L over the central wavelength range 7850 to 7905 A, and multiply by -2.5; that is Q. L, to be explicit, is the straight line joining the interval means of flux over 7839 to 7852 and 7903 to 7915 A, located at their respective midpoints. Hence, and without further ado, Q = -0.019 mag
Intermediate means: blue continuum 16.1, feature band 15.9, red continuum 15.2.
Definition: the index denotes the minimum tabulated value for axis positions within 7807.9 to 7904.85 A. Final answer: 14.46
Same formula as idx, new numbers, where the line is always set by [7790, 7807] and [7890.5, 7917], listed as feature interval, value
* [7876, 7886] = -0.3 A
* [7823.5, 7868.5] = -0.6 A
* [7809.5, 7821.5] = 0.2 A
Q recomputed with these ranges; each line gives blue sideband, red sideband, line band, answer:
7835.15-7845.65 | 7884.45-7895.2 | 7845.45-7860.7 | 0.00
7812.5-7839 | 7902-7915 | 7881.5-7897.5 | -0.04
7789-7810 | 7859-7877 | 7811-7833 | 0.00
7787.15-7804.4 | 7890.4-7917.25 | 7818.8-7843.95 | -0.02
